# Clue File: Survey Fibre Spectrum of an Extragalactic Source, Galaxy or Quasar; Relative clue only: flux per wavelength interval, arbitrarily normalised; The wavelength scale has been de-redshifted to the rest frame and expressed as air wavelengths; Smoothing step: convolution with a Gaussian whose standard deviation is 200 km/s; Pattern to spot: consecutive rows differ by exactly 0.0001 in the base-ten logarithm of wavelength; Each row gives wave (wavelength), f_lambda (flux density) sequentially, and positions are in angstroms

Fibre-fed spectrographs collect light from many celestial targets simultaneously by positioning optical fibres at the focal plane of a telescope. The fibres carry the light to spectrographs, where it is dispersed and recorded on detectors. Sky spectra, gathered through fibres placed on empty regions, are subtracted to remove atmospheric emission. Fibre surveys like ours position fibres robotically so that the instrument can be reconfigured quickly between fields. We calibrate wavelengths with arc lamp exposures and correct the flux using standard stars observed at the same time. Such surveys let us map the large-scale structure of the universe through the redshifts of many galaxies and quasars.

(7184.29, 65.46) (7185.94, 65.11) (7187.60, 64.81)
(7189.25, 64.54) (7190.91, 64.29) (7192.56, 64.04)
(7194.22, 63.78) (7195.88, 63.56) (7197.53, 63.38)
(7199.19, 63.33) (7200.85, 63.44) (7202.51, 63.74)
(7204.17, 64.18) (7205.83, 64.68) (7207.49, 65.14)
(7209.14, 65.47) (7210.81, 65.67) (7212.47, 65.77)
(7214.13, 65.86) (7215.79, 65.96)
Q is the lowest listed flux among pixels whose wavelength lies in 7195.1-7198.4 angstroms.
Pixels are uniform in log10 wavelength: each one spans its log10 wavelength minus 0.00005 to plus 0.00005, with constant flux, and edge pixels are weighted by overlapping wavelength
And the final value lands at 63.38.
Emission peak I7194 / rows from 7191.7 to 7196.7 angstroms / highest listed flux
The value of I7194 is 64.04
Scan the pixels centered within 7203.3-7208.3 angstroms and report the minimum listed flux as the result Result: 64.18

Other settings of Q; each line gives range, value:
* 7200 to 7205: 63.44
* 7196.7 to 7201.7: 63.33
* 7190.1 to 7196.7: 63.56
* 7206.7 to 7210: 65.14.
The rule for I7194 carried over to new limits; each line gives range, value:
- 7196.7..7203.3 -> 63.74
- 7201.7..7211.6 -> 65.67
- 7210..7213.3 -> 65.77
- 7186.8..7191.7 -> 64.81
